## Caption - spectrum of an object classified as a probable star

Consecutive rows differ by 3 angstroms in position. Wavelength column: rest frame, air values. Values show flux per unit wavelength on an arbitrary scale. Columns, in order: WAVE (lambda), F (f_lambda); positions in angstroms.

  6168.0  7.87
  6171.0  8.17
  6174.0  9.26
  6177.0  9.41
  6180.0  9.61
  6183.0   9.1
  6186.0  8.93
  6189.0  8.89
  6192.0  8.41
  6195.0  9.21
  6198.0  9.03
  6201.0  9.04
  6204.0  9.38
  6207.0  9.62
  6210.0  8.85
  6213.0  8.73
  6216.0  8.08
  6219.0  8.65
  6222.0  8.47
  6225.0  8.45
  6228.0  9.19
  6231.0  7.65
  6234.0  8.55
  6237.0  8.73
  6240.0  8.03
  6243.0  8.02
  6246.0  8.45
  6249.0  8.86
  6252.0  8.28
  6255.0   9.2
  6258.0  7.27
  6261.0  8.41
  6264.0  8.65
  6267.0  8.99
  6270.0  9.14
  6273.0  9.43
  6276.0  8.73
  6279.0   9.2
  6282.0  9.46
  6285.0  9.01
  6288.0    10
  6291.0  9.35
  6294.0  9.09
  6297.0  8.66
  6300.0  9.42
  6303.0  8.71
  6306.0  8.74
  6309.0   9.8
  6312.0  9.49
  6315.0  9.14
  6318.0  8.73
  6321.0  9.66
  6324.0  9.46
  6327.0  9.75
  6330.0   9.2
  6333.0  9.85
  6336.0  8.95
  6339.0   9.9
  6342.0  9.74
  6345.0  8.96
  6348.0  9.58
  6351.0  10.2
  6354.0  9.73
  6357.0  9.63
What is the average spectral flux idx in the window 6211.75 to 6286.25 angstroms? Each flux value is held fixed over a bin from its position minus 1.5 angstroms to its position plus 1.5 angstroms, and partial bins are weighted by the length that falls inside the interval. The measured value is 8.62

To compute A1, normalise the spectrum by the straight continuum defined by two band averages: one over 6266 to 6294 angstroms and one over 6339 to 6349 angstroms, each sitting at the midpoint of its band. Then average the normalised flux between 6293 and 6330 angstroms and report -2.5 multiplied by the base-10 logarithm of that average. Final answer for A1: 0.02 mag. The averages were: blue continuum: 9.25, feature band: 9.22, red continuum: 9.49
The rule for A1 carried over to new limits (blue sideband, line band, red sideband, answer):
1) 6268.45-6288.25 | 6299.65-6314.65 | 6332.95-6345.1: 0.017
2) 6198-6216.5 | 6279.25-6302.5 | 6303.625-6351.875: 0.005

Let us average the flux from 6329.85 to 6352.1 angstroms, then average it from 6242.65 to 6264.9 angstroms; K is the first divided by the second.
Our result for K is 1.14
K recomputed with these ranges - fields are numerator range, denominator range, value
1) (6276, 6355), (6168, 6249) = 1.07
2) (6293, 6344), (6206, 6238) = 1.08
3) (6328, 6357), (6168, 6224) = 1.08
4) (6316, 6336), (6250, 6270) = 1.10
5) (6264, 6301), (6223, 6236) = 1.08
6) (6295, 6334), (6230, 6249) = 1.12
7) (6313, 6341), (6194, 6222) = 1.05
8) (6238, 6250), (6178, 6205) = 0.92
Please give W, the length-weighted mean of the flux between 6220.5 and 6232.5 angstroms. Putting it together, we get 8.44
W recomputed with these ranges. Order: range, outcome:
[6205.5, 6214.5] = 9.07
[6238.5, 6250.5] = 8.34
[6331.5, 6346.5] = 9.48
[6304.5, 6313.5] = 9.34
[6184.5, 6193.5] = 8.74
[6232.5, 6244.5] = 8.33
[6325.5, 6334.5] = 9.6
